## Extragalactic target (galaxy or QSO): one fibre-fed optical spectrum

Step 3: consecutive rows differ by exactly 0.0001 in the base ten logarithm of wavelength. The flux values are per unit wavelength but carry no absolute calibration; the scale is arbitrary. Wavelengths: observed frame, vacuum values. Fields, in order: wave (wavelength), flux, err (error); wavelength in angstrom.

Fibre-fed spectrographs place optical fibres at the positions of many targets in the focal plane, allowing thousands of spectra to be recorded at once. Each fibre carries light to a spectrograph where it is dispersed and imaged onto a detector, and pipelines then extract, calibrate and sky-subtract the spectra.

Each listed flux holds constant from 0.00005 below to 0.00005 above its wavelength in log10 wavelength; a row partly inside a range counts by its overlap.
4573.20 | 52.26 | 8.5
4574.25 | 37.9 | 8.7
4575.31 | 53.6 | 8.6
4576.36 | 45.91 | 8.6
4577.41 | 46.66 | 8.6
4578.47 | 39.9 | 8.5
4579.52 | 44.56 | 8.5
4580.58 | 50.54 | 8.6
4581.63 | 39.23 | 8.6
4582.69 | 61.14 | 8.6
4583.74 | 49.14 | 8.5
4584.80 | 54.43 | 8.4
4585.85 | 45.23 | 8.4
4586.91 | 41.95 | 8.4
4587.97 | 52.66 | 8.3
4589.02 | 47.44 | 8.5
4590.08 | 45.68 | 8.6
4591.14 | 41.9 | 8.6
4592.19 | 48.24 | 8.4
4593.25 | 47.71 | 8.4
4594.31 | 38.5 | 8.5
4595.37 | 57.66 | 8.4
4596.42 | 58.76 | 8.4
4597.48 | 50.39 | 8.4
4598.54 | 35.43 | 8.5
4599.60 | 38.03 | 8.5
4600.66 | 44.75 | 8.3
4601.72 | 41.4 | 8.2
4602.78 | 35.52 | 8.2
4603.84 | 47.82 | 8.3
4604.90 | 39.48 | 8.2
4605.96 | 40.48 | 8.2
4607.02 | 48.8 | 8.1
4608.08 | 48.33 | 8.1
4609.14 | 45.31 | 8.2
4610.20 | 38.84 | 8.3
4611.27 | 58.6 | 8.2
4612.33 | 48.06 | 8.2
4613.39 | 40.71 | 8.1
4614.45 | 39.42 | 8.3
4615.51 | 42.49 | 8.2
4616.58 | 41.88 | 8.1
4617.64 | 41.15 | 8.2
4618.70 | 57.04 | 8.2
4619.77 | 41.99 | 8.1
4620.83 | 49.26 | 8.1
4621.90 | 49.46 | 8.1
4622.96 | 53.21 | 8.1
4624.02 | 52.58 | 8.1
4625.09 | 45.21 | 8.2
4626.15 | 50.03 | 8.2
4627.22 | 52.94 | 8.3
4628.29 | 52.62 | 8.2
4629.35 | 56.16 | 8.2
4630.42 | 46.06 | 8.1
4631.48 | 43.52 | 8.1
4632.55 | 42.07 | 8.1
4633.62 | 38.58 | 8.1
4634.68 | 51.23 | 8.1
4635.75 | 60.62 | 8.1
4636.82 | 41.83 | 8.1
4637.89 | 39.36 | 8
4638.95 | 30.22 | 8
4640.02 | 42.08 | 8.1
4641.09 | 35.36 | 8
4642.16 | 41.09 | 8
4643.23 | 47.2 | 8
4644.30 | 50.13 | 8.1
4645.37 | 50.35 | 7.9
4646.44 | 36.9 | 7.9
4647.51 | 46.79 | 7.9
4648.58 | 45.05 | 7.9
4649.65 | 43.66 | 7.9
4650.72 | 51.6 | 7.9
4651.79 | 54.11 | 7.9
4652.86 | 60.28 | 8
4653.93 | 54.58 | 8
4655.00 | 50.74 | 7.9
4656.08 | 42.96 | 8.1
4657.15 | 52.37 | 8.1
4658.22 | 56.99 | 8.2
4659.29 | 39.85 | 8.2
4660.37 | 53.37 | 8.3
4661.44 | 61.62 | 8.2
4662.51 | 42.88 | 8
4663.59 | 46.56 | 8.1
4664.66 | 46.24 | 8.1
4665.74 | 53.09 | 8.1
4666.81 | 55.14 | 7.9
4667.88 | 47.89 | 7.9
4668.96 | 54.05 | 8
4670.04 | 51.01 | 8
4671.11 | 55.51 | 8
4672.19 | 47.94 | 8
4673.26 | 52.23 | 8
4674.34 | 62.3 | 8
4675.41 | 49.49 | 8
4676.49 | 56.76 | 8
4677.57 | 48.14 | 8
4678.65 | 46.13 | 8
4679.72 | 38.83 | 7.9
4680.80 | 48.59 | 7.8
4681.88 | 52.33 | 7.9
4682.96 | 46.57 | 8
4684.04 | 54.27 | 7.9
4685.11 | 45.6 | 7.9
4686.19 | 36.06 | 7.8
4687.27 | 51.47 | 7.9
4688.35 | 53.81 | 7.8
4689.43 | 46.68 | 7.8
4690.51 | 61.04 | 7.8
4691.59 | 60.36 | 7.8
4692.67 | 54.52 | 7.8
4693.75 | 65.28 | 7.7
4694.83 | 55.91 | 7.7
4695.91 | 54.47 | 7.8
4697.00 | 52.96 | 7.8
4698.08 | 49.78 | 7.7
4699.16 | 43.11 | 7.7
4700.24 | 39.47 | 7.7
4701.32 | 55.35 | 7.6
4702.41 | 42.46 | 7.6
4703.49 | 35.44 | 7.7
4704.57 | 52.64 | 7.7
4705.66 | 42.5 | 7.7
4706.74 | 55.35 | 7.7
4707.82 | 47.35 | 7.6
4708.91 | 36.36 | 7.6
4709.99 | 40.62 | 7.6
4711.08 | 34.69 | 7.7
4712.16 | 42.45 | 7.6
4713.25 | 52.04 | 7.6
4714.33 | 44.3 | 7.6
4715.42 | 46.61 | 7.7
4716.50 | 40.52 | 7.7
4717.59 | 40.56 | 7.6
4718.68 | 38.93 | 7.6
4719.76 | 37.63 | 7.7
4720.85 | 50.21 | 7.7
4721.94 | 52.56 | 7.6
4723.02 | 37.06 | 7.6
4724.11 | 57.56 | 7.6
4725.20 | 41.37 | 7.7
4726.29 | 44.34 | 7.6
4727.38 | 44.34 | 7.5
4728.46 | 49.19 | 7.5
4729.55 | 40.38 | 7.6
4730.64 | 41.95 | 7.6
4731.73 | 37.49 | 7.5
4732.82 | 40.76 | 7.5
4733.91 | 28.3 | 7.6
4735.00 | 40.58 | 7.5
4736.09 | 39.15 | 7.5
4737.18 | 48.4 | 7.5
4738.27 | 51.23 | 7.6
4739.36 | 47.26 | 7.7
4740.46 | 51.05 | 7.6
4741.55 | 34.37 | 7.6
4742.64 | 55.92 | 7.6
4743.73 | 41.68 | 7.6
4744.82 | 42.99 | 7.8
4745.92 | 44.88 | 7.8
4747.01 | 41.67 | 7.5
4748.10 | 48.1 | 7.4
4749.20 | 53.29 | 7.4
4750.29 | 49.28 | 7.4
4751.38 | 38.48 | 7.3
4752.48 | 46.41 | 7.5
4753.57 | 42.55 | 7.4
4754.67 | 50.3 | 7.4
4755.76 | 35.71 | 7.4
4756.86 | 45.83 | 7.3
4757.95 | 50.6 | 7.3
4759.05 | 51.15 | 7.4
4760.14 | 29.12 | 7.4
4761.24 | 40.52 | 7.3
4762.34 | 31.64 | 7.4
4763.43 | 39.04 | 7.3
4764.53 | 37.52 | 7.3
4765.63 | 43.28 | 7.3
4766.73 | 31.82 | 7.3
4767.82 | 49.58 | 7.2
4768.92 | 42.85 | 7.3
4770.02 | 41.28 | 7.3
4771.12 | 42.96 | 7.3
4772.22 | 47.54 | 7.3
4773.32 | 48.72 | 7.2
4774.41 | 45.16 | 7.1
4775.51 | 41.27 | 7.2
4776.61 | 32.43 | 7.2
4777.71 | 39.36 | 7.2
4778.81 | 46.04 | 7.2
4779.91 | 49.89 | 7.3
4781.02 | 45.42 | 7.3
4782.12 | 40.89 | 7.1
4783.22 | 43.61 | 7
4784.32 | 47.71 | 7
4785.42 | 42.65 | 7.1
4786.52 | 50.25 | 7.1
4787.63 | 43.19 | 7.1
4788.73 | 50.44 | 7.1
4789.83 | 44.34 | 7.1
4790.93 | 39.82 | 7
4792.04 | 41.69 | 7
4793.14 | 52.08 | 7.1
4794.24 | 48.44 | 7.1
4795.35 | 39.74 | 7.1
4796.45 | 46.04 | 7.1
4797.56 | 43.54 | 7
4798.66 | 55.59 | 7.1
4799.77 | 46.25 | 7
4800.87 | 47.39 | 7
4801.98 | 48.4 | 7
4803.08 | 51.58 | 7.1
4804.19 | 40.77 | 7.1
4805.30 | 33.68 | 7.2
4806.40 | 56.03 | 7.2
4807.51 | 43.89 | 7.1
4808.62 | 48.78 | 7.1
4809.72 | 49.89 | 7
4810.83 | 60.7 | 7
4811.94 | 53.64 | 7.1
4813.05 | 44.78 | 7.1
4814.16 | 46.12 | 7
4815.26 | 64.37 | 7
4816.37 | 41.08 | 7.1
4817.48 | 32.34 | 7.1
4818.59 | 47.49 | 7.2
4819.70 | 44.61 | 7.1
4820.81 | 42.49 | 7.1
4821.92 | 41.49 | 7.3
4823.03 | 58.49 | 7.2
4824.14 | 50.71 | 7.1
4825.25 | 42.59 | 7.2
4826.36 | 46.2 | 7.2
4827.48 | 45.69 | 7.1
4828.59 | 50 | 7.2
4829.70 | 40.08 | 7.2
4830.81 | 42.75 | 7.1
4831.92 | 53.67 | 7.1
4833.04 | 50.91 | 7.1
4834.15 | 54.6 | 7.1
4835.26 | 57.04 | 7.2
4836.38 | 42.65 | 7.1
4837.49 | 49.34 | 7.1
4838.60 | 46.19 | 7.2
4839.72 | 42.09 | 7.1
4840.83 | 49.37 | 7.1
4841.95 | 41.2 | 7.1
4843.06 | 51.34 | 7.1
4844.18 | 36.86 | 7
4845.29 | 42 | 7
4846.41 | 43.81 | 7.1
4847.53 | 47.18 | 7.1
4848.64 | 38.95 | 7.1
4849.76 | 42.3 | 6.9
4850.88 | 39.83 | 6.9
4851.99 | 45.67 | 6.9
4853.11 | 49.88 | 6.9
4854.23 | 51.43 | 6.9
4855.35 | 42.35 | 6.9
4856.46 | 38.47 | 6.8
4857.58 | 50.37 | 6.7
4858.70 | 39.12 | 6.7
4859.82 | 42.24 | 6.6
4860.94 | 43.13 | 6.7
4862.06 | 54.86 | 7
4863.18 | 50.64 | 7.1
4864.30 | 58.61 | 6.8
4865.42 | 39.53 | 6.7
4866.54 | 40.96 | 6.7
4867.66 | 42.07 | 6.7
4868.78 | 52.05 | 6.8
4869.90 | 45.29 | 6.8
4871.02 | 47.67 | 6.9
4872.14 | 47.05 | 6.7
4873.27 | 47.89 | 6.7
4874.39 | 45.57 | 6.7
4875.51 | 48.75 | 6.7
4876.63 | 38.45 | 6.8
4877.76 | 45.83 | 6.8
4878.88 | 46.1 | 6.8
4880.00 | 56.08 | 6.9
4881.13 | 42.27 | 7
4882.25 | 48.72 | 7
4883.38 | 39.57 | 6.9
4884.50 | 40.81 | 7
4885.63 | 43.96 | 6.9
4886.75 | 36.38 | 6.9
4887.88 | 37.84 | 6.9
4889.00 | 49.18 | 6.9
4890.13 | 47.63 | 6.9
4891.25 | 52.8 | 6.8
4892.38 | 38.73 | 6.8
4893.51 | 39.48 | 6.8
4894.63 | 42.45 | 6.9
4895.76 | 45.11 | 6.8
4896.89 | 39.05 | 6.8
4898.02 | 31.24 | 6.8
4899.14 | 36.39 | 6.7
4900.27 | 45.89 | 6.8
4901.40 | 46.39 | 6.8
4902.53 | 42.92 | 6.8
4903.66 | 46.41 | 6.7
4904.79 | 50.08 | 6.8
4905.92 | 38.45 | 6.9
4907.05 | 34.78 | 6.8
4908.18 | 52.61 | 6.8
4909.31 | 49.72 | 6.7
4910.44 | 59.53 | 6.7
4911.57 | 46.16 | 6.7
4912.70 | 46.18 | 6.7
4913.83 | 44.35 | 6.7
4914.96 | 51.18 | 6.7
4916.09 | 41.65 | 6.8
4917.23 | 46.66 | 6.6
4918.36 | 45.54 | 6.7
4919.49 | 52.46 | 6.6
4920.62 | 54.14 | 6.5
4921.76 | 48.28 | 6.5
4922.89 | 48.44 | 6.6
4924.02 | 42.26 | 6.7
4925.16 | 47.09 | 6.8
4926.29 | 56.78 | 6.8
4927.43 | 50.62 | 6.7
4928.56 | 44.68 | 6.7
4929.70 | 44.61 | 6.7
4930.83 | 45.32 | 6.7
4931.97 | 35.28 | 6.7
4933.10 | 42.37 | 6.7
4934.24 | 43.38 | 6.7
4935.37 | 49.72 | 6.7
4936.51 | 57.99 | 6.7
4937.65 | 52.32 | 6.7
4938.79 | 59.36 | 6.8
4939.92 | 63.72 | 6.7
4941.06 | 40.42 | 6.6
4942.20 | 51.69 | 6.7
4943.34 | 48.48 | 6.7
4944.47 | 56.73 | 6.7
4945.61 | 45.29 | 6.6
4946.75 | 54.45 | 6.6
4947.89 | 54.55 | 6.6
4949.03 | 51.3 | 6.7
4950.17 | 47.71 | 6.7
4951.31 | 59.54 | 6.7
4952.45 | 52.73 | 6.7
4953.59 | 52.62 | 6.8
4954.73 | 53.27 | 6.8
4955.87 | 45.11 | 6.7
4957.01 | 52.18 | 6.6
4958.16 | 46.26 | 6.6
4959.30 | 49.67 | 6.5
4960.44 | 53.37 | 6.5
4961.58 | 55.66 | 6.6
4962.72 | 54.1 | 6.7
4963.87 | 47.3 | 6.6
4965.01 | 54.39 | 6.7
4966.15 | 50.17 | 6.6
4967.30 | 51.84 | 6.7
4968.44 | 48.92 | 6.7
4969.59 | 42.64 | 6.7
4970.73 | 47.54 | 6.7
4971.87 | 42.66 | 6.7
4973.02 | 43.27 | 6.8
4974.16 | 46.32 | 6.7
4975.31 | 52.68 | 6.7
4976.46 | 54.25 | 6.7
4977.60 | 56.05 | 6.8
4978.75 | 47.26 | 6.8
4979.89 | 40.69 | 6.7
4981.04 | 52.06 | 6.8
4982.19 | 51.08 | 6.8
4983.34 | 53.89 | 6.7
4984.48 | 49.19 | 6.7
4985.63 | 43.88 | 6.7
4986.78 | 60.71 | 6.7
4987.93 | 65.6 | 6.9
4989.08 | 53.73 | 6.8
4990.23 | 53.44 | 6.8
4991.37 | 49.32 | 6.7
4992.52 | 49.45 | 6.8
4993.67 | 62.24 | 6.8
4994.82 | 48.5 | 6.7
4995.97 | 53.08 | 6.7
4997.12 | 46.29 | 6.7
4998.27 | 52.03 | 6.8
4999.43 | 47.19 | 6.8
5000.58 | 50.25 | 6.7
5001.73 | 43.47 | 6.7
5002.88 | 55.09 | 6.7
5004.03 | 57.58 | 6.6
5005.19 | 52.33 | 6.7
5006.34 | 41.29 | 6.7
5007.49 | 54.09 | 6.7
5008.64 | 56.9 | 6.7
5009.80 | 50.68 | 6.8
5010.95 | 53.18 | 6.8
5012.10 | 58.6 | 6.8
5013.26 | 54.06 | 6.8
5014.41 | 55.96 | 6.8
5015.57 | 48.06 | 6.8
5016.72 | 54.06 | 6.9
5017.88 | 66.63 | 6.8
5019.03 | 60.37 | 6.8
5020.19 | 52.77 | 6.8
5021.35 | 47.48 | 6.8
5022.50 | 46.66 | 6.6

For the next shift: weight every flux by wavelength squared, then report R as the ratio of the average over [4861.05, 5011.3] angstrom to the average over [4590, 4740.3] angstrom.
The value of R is 1.16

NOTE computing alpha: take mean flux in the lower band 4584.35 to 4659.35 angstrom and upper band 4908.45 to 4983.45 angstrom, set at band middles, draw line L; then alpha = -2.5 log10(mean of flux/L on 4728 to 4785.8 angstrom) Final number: 0.11 mag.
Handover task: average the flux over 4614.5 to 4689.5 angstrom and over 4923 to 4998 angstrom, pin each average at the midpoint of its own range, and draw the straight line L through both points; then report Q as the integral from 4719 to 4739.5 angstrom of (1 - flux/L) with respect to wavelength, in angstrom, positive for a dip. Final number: 2.2 angstrom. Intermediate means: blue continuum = 48.3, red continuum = 50.4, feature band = 43.6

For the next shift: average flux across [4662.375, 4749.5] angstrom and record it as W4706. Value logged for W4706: 47.1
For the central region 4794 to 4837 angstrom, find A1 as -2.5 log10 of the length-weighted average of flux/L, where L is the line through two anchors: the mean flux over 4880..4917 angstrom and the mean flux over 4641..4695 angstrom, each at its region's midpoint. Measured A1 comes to -0.03 mag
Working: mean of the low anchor 50.3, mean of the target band 47.5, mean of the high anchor 44.2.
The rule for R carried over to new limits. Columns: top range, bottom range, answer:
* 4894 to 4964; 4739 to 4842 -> 1.12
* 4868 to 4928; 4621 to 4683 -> 1.04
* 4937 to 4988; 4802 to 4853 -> 1.16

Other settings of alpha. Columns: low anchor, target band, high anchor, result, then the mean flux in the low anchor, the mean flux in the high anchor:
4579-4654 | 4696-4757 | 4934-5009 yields 0.083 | 46.5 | 51.2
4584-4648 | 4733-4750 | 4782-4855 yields 0.040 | 45.9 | 46.5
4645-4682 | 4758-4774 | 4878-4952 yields 0.176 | 50.2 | 47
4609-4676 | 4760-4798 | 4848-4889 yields 0.080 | 48.2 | 45.1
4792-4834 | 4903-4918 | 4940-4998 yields 0.066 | 47.4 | 51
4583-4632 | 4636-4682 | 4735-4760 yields -0.051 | 46.7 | 45.5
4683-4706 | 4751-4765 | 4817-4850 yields 0.162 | 50.1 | 45.9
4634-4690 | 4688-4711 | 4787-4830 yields -0.028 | 48.6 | 46.8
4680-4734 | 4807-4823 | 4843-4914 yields -0.052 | 46.6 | 44.8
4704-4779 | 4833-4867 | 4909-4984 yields 0.021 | 43.4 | 49.7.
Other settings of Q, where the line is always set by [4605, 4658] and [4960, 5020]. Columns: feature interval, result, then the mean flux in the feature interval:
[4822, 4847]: 1.30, 47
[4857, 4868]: 0.84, 46.2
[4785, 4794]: 0.61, 45.7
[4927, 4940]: 0.63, 48.6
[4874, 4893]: 2.16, 44.6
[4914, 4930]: 0.86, 48.1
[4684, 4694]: -1.02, 52.5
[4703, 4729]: 1.96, 44.4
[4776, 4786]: 1.18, 43.1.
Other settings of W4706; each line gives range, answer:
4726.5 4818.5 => 44.6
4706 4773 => 43.5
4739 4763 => 44.2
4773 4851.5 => 46.1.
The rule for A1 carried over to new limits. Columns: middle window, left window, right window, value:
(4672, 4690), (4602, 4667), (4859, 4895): -0.06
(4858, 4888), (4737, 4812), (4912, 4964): 0.06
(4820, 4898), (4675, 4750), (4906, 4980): 0.07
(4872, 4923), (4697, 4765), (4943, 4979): 0.08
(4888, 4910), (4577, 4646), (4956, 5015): 0.15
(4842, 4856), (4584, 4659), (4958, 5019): 0.13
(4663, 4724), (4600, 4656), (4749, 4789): -0.08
